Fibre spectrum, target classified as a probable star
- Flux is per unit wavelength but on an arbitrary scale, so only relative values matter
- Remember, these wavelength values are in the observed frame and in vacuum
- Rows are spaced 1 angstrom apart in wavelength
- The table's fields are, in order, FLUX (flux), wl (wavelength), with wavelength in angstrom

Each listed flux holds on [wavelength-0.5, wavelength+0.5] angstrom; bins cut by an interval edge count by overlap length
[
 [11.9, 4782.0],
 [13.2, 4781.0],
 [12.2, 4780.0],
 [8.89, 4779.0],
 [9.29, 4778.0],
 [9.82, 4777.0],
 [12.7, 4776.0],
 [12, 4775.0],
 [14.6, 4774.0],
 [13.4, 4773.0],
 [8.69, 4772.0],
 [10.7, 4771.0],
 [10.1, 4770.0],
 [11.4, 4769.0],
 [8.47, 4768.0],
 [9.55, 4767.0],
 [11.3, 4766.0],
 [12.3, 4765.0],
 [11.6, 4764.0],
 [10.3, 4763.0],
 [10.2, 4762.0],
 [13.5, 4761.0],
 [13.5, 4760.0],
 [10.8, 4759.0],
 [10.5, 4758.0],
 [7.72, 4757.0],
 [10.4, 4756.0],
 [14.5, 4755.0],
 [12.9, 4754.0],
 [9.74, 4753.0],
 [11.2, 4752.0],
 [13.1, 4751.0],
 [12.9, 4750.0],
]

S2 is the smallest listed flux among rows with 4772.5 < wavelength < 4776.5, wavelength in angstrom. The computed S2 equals 12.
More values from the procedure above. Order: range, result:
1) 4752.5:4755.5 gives 9.74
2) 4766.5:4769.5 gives 8.47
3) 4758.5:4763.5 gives 10.2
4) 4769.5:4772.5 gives 8.69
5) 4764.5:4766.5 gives 11.3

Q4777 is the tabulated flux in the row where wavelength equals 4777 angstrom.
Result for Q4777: 9.82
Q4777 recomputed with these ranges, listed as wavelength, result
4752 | 11.2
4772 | 8.69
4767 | 9.55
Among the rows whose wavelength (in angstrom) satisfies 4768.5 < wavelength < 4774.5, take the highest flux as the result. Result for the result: 14.6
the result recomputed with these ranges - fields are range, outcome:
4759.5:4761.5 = 13.5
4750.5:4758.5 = 14.5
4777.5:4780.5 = 12.2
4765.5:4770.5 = 11.4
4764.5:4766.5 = 12.3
